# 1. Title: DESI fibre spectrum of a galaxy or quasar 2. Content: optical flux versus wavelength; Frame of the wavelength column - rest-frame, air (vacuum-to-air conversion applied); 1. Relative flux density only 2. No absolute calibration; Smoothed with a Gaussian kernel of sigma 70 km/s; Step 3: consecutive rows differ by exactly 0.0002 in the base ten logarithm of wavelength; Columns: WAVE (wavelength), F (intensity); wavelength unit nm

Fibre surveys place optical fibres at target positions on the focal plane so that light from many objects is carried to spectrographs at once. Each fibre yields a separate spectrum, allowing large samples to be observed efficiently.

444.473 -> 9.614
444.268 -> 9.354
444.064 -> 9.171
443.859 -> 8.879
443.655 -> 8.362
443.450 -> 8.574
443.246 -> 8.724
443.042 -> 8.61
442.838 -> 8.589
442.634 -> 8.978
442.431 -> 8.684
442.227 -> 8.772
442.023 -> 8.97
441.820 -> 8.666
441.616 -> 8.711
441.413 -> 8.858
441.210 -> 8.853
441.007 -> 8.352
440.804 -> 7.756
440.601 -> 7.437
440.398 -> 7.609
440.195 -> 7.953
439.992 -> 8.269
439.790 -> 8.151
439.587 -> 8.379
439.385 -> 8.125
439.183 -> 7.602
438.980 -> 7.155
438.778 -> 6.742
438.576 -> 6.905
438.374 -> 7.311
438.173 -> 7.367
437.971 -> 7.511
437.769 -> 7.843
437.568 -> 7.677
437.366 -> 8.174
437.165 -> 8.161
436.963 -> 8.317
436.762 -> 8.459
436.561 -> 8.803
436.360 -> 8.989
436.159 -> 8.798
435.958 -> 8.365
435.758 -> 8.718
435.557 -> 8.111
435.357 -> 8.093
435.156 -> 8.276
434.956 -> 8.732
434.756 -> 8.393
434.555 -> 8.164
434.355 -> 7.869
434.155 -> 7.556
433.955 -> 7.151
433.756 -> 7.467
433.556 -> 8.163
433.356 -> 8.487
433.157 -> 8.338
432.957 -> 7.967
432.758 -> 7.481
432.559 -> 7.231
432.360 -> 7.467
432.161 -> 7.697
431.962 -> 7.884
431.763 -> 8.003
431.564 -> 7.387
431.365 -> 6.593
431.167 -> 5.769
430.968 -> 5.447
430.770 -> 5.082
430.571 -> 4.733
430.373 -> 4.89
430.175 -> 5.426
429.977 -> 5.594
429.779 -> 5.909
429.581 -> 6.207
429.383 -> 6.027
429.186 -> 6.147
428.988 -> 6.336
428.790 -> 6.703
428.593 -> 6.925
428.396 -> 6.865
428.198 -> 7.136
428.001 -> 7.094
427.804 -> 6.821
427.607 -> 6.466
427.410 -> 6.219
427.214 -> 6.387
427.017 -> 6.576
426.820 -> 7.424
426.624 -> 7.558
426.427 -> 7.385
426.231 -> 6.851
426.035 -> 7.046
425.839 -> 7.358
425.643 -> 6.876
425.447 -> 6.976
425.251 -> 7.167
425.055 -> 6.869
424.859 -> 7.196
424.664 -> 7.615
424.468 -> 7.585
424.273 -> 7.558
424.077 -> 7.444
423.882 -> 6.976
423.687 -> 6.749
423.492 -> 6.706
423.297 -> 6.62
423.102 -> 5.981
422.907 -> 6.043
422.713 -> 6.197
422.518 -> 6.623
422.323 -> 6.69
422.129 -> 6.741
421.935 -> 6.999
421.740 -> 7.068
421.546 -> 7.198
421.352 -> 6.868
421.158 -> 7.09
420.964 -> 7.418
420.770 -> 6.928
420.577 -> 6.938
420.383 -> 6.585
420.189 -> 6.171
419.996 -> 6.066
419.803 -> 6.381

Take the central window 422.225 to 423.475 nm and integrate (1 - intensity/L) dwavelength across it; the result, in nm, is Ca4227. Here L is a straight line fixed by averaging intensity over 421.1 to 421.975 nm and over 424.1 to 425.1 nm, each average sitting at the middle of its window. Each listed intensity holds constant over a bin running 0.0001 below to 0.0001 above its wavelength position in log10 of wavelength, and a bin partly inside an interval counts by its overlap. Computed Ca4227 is 0.14 nm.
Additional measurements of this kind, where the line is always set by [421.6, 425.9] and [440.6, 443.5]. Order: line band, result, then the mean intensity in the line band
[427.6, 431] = 0.60 nm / 6.1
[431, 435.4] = 0.05 nm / 7.7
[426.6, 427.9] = 0.09 nm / 6.74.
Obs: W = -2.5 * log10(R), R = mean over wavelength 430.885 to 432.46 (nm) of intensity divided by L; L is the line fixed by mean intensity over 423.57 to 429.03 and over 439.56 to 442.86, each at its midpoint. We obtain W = 0.070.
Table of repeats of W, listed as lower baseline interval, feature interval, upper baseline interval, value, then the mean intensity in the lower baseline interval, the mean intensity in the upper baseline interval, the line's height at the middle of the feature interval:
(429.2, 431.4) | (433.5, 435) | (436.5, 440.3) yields -0.18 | 5.6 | 7.83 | 6.69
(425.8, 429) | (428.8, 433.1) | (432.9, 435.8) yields 0.16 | 6.9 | 8.09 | 7.51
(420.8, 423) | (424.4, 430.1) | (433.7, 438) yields 0.08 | 6.82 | 8.18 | 7.34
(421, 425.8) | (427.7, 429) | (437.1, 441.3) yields 0.05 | 6.92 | 7.77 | 7.19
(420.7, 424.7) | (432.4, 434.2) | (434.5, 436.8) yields 0.06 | 6.9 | 8.5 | 8.21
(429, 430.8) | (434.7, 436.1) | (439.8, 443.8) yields -0.21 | 5.61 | 8.46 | 6.93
